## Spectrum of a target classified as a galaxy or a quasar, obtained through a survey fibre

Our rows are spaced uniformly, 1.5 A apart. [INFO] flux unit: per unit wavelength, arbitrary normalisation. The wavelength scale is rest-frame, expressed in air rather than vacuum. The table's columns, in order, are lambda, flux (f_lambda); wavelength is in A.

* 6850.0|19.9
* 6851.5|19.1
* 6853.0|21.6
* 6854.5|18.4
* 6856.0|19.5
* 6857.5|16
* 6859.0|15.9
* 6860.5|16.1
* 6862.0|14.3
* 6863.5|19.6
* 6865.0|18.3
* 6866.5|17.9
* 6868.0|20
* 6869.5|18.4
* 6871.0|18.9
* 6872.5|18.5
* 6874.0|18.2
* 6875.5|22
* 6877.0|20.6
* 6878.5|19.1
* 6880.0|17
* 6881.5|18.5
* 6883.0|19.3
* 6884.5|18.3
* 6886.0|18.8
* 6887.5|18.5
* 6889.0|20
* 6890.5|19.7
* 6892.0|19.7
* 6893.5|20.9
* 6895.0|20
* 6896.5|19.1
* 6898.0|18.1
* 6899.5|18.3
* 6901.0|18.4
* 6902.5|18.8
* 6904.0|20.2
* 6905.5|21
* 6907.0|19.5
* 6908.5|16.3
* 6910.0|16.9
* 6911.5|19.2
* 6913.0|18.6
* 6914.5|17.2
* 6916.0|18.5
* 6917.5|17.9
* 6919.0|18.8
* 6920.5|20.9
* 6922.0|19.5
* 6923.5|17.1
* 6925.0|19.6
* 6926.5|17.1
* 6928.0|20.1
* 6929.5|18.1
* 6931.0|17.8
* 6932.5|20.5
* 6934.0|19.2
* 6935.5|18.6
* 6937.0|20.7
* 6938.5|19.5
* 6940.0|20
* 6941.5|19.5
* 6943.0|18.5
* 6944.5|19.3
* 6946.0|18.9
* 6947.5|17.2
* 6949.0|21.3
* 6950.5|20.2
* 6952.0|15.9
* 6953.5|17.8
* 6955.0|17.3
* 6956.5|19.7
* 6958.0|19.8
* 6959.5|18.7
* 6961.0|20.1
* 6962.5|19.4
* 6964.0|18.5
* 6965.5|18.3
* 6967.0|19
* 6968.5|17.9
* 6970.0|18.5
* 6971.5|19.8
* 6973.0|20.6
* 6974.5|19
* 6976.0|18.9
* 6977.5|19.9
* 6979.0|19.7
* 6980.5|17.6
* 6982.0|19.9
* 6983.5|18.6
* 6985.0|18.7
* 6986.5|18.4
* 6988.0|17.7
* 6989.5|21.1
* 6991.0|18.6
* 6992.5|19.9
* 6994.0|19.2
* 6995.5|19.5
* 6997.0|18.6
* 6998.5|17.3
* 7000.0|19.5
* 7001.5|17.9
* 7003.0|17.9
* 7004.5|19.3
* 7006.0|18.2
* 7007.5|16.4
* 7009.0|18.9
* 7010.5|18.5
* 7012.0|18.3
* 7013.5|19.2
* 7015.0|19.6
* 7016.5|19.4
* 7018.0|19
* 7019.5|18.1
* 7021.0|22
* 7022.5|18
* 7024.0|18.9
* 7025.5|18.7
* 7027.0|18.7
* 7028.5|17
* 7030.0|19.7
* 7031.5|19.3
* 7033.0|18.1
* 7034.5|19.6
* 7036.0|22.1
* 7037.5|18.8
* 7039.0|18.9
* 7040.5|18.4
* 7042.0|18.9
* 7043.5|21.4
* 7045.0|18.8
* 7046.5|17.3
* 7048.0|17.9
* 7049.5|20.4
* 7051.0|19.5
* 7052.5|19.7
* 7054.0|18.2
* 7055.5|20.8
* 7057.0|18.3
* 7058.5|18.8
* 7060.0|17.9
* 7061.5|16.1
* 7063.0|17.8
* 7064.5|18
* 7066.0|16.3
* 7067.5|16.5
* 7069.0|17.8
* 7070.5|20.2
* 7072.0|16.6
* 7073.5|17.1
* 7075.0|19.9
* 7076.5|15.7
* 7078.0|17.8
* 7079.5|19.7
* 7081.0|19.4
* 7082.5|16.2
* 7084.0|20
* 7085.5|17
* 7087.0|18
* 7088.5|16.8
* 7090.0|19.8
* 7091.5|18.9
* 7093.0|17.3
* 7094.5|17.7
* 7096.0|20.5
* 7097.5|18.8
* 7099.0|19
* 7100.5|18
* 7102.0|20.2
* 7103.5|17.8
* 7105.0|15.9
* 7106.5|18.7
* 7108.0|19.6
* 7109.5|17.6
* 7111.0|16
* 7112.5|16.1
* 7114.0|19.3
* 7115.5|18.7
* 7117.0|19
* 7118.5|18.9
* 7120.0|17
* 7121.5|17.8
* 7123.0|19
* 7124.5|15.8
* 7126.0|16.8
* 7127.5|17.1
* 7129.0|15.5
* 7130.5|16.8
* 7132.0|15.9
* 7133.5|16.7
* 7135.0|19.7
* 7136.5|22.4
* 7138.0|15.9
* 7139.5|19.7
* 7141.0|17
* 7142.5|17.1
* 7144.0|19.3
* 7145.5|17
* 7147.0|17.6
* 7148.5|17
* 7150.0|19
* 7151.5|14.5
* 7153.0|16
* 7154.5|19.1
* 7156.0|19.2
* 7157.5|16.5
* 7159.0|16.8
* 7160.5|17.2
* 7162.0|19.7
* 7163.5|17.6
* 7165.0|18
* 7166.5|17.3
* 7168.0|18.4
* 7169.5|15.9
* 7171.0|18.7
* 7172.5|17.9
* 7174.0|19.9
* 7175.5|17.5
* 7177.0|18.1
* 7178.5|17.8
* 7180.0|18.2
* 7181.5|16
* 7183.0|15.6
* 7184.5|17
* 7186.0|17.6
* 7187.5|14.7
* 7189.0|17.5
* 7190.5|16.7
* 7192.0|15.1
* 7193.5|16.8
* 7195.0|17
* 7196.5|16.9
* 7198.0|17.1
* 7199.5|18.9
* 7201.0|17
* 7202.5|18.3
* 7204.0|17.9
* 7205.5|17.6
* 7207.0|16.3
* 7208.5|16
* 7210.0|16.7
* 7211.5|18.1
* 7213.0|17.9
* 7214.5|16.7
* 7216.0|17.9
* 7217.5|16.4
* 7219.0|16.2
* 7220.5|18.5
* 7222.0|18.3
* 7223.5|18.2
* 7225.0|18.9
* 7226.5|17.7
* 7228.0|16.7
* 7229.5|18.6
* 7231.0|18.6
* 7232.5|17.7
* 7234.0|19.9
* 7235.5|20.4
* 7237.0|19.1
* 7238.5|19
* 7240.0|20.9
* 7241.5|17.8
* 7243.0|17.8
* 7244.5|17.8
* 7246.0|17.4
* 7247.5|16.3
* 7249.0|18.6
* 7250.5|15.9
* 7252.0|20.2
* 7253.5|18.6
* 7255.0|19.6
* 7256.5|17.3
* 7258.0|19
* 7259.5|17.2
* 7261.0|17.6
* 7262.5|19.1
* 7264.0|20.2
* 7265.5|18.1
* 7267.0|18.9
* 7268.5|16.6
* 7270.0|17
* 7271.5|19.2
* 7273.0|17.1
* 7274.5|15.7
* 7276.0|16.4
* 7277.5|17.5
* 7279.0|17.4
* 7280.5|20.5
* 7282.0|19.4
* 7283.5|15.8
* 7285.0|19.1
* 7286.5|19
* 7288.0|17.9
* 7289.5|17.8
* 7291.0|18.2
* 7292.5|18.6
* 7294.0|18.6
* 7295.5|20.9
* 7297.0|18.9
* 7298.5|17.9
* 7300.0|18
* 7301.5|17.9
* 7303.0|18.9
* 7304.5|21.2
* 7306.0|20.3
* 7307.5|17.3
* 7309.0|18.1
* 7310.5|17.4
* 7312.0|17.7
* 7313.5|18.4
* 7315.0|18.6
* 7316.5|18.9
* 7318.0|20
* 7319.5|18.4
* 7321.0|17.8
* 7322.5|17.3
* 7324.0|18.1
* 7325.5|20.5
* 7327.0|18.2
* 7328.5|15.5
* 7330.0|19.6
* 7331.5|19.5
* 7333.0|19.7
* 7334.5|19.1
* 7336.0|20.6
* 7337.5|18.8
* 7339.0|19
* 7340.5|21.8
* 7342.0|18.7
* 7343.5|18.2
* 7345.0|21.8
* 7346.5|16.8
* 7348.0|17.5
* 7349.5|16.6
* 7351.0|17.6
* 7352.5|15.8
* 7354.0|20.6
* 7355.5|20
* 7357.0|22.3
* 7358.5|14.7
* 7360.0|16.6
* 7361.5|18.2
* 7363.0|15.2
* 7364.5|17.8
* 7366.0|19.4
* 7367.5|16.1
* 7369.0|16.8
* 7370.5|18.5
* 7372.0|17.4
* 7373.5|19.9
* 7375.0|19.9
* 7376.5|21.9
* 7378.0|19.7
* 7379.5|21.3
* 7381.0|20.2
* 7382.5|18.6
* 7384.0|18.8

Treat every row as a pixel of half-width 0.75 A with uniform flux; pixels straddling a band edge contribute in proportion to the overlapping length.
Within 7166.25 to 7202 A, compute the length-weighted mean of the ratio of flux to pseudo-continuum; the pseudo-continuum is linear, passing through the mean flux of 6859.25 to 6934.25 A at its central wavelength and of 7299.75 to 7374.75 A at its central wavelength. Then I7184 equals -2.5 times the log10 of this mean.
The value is 0.08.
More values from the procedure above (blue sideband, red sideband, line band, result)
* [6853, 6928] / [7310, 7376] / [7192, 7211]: 0.08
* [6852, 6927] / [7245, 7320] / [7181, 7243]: 0.05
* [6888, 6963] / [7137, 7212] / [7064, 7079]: 0.03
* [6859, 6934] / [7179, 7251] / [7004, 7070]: -0.03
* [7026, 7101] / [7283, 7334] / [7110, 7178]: 0.05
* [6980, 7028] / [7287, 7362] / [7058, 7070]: 0.08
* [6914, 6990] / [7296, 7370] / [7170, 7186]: 0.06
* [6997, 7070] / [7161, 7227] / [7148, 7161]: 0.03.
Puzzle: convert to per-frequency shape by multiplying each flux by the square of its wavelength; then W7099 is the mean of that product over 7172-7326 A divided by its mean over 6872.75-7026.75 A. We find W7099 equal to 1.03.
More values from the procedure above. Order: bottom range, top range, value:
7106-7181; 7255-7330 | 1.07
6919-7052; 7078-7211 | 0.97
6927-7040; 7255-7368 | 1.06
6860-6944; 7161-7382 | 1.07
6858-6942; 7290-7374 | 1.11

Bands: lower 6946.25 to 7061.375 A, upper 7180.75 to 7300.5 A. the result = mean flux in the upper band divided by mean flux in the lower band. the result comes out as 0.9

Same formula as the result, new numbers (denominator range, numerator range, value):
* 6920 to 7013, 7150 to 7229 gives 0.92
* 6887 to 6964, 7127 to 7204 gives 0.92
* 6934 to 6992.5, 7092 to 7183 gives 0.94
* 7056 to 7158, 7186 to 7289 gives 1.00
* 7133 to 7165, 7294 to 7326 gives 1.05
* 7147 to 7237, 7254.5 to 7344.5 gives 1.06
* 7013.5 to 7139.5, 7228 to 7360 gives 1.01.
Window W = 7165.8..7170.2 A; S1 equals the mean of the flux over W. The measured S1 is 17.2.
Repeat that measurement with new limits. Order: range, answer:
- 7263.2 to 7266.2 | 19.2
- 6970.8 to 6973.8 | 20.2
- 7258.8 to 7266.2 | 18.5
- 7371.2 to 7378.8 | 19.8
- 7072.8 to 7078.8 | 17.6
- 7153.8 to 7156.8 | 19.1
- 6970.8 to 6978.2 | 19.6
